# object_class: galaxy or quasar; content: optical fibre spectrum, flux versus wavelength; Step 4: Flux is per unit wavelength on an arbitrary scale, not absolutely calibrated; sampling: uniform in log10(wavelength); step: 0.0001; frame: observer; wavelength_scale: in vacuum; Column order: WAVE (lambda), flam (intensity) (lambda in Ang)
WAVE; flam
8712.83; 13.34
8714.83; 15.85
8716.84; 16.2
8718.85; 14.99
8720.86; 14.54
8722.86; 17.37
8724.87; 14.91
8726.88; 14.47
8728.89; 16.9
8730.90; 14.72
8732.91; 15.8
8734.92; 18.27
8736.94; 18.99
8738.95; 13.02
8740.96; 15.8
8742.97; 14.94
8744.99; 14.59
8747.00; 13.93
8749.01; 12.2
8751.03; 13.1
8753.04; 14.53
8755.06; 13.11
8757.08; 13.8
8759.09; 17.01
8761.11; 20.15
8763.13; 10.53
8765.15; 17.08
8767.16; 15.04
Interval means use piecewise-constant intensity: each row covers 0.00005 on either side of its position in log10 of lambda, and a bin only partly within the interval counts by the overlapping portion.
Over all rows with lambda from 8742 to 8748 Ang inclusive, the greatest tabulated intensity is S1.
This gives 14.94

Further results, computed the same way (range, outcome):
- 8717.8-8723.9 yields 17.37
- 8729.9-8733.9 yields 15.8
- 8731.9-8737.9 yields 18.99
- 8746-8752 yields 13.93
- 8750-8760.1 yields 17.01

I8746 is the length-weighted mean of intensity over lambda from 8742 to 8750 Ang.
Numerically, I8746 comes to 13.9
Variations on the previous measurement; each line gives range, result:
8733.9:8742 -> 16.5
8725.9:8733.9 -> 15.5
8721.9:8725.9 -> 16.1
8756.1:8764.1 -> 15.4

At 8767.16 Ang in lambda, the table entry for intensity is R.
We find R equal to 15.04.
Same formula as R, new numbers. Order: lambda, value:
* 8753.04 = 14.53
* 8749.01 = 12.2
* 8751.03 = 13.1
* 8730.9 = 14.72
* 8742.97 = 14.94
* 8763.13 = 10.53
